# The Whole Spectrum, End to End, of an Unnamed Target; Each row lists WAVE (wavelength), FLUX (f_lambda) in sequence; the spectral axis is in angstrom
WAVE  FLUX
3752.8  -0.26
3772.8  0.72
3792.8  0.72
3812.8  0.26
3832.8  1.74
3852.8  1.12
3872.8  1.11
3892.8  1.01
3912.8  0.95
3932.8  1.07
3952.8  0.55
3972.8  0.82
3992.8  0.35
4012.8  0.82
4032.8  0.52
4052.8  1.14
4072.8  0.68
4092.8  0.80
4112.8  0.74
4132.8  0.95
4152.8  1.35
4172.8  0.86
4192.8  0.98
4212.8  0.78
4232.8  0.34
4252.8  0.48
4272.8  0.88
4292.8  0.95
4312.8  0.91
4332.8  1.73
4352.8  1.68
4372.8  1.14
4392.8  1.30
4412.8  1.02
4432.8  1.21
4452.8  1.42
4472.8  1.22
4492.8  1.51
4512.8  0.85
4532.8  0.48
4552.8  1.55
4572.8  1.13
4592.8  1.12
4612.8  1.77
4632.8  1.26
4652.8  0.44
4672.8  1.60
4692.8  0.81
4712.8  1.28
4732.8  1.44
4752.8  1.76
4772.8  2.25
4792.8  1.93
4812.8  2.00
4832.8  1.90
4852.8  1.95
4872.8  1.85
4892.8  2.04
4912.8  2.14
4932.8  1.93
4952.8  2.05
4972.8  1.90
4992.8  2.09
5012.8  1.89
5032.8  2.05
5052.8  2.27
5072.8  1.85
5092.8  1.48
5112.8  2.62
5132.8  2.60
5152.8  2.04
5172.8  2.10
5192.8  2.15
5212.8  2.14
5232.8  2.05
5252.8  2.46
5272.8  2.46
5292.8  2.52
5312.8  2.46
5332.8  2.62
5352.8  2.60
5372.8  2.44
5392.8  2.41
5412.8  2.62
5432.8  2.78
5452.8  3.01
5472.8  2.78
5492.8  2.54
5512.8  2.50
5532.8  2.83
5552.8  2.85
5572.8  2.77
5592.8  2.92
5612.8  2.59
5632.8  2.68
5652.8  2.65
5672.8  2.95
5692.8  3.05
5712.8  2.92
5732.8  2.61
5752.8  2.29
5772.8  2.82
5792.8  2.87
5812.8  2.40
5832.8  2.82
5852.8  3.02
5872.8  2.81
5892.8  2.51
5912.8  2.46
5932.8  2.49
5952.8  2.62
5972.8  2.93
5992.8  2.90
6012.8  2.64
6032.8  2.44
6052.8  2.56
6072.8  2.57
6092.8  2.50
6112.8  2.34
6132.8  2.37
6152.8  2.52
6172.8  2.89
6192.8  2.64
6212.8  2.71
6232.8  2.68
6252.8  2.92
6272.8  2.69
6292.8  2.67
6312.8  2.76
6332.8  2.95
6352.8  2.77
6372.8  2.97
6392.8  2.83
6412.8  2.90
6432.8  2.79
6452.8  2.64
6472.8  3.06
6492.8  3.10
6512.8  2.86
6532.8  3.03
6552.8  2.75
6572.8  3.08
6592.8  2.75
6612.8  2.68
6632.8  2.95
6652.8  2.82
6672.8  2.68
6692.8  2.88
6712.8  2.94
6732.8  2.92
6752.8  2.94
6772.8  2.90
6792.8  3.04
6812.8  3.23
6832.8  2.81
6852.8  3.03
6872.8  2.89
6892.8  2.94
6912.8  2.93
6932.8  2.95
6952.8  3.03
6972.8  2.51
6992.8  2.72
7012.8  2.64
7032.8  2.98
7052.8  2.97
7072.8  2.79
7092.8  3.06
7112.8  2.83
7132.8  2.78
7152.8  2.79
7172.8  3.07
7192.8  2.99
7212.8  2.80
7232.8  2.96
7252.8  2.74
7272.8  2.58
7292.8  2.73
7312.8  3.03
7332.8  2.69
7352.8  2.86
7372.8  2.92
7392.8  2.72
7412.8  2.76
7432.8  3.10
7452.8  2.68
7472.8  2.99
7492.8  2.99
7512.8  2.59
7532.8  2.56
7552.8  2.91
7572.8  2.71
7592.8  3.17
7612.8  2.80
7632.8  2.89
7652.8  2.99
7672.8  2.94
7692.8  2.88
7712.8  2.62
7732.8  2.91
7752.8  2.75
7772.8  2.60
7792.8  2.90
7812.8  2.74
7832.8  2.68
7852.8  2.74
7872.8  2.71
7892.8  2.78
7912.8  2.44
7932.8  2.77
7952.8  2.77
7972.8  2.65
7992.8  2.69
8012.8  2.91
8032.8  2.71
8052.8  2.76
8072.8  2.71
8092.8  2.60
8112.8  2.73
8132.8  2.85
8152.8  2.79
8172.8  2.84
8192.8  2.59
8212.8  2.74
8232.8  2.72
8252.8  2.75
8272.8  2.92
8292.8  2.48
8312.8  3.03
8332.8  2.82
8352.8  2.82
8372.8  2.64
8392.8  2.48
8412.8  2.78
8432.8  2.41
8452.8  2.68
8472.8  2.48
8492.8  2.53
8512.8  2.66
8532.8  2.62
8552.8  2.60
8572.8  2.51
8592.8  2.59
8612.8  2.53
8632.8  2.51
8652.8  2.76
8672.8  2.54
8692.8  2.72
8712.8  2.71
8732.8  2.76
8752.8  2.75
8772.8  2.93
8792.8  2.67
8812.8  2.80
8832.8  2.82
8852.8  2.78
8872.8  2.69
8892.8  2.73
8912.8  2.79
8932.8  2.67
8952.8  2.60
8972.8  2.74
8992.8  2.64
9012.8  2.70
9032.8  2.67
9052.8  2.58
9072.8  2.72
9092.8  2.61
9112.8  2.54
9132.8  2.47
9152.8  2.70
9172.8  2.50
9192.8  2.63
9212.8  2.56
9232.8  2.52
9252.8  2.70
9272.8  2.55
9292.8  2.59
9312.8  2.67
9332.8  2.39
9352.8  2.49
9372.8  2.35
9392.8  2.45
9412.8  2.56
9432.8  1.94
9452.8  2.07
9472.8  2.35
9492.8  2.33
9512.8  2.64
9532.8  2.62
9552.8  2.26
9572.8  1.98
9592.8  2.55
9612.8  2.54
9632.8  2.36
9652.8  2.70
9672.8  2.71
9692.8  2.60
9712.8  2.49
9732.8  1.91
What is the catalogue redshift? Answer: 0.182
